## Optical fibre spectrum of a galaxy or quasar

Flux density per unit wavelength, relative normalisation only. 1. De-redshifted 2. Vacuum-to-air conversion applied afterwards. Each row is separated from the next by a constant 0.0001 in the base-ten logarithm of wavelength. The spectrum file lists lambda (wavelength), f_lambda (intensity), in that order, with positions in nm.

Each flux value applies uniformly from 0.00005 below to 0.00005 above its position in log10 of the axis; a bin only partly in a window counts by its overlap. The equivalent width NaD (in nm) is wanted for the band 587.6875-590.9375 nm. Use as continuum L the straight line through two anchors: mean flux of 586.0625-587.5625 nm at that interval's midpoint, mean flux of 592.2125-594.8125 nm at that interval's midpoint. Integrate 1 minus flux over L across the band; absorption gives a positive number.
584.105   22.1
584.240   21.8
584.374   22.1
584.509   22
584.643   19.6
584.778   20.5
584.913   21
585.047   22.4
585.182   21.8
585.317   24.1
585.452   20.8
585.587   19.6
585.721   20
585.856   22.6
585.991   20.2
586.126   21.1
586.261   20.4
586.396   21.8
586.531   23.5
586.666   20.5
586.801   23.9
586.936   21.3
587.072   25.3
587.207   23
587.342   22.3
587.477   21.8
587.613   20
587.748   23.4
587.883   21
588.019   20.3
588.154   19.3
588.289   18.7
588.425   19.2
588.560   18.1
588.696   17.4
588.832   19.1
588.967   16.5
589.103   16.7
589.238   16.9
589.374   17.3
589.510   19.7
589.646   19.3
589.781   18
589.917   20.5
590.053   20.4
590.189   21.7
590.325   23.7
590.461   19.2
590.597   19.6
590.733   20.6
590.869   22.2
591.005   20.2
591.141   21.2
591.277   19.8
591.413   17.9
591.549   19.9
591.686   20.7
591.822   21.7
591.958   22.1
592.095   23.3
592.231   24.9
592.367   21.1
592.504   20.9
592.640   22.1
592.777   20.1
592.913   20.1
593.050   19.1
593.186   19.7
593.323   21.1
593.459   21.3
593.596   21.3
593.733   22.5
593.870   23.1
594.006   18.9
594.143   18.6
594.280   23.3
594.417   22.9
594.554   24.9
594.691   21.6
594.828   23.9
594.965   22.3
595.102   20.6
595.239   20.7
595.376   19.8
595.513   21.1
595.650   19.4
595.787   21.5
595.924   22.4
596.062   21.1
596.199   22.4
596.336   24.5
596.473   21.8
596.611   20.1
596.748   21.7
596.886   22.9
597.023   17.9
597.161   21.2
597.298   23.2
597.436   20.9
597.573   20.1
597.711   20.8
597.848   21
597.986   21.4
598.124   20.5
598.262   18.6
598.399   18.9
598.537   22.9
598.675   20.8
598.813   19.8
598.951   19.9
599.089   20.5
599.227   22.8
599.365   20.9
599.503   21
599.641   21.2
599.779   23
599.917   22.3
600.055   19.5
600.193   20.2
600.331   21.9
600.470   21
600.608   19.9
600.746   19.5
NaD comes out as 0.356 nm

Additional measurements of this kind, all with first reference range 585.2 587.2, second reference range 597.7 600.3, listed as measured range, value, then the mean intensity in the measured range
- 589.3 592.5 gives 0.12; 20.6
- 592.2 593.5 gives 0.02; 20.9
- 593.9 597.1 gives -0.06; 21.5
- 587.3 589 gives 0.15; 19.8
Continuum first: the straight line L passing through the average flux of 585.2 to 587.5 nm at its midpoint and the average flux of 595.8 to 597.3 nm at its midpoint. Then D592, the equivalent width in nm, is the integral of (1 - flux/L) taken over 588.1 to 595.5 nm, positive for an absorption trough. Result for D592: 0.44 nm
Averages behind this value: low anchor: 21.9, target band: 20.5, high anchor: 21.7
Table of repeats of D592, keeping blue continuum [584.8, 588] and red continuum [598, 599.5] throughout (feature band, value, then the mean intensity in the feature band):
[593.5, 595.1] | -0.08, 22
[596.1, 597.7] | -0.05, 21.5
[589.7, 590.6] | 0.04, 20.5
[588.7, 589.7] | 0.17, 17.9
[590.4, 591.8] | 0.07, 20.2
